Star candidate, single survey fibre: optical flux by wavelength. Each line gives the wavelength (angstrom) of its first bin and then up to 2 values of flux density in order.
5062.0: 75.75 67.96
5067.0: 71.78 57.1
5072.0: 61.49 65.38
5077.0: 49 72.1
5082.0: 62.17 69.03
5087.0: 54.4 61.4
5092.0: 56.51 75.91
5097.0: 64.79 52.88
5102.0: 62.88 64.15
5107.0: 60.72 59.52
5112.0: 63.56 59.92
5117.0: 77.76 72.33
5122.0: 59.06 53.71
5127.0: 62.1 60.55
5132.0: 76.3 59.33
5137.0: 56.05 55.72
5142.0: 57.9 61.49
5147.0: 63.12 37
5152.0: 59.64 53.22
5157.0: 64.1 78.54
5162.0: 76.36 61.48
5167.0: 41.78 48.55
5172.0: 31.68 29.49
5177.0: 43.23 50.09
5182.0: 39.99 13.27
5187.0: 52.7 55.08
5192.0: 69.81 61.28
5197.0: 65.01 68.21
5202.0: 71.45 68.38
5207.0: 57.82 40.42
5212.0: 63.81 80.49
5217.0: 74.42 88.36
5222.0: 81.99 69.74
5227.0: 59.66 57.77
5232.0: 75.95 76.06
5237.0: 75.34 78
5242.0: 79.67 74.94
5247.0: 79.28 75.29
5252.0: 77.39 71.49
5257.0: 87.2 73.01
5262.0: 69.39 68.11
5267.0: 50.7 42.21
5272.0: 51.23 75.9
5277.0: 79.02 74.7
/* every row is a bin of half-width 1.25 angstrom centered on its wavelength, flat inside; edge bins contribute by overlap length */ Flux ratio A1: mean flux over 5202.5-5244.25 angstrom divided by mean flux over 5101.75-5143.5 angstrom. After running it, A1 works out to 1.13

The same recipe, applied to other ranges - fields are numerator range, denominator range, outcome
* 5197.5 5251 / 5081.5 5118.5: 1.13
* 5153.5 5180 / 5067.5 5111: 0.85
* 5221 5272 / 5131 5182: 1.29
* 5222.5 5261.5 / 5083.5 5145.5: 1.19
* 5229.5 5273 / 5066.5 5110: 1.14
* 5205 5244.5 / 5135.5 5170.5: 1.21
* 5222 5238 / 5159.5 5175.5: 1.38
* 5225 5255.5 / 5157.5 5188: 1.54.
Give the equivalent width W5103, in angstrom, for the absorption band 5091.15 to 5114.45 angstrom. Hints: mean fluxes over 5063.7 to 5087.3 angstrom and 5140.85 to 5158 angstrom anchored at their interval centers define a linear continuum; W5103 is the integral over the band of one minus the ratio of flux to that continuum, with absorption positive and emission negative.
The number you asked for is -0.58 angstrom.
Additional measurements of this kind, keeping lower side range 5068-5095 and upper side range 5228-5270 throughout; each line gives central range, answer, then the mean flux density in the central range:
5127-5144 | 1.0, 61.1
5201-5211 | 1.4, 59.3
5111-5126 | -0.1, 64.4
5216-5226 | -1.2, 78.3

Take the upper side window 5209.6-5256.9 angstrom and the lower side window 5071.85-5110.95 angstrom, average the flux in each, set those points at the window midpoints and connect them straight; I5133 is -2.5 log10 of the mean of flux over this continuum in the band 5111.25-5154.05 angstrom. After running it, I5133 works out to 0.08 mag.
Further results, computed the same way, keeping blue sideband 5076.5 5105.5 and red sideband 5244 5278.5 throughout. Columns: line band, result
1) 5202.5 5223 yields -0.03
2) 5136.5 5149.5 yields 0.14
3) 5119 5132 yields 0.03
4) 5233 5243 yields -0.13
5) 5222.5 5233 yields 0.02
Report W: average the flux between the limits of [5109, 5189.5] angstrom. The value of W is 55.6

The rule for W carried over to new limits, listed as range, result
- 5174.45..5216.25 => 55.7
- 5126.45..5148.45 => 61.2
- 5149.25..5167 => 61.5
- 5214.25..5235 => 73.4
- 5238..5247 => 77.7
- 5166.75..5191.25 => 41.1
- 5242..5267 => 74.1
